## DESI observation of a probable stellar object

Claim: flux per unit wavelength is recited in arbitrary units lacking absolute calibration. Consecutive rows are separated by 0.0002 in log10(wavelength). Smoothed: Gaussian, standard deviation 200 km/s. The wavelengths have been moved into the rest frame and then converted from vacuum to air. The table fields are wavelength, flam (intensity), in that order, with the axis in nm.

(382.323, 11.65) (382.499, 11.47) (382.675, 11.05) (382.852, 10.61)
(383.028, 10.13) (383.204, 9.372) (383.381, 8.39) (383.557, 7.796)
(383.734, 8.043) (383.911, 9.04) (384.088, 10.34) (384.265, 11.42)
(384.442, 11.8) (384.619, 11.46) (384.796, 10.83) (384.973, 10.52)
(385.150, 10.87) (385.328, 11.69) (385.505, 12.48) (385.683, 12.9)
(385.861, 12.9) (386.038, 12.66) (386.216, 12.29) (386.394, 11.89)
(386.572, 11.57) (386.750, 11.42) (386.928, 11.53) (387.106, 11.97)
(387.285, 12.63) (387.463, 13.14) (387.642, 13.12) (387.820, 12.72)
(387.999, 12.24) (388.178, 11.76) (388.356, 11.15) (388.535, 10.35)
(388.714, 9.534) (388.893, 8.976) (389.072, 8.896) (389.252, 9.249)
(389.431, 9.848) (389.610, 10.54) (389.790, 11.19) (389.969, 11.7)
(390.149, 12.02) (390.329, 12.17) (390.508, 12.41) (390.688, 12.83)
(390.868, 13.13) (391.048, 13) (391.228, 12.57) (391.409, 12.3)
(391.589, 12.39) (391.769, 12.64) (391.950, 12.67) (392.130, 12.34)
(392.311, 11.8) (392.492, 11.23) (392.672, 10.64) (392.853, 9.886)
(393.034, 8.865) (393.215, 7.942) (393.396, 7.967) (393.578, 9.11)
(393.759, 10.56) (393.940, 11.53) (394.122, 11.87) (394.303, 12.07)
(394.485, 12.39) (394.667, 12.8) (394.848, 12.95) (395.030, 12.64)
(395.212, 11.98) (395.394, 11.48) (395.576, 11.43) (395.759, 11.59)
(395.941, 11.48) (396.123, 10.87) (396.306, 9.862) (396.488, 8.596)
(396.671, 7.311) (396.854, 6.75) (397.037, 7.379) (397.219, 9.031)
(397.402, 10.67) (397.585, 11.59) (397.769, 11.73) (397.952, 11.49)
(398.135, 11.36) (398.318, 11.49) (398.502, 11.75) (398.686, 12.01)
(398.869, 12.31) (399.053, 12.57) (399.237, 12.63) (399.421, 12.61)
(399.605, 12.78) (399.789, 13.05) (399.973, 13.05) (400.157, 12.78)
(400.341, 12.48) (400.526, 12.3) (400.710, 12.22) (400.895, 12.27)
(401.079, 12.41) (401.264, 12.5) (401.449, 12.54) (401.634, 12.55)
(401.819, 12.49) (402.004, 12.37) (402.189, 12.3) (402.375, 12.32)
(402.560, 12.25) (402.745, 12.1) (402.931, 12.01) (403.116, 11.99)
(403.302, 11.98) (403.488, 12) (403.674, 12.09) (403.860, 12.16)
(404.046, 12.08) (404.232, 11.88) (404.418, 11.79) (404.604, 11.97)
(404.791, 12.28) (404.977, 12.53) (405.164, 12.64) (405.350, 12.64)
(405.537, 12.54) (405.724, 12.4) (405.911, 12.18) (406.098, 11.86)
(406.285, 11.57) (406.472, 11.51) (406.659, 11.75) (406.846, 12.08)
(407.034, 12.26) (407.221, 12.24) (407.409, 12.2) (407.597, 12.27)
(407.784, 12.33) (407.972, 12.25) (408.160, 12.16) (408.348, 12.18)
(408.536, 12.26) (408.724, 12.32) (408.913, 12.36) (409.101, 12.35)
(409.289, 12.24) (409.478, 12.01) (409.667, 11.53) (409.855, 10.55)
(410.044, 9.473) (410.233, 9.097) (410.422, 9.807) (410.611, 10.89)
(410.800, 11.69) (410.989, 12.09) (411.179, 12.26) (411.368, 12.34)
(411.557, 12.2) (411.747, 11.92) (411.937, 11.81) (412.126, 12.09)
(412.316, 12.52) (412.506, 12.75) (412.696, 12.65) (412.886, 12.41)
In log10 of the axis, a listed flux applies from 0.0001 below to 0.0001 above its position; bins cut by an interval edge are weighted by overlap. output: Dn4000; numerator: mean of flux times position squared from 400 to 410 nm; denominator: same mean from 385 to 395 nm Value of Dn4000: 1.14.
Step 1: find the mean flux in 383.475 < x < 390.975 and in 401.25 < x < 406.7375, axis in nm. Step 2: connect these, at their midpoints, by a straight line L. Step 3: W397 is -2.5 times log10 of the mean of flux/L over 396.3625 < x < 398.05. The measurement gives 0.25 mag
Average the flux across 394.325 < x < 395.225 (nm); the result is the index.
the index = 12.6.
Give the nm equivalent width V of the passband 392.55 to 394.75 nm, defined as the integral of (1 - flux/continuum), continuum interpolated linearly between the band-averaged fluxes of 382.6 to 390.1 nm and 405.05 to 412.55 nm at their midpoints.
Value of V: 0.16 nm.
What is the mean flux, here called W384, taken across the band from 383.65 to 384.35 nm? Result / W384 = 9.71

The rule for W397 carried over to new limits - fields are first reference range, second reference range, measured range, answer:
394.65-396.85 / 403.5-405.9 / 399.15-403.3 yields -0.07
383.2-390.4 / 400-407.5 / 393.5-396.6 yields 0.03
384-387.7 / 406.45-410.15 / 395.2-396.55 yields 0.09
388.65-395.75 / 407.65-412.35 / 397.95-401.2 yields -0.08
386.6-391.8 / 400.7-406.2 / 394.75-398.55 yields 0.13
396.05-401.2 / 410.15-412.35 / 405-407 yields -0.06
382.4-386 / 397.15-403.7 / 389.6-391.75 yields -0.09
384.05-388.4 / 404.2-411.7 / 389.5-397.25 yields 0.08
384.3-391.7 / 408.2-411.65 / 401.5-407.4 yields -0.05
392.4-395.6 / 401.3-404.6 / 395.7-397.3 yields 0.23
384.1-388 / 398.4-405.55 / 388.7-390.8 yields 0.11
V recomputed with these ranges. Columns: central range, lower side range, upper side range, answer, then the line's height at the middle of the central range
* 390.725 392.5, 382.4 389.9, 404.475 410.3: -0.19 nm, 11.2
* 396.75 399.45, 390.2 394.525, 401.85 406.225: 0.19 nm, 11.8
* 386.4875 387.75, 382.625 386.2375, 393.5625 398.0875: -0.17 nm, 10.8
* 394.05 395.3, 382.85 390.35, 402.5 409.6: -0.10 nm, 11.5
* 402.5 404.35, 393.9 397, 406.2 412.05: -0.10 nm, 11.4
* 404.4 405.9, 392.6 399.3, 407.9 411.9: -0.14 nm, 11.3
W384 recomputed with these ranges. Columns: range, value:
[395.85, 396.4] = 10.7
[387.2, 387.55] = 12.9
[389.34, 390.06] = 10.8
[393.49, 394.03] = 10.4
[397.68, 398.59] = 11.6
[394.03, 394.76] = 12.3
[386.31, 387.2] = 11.7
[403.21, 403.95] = 12.1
